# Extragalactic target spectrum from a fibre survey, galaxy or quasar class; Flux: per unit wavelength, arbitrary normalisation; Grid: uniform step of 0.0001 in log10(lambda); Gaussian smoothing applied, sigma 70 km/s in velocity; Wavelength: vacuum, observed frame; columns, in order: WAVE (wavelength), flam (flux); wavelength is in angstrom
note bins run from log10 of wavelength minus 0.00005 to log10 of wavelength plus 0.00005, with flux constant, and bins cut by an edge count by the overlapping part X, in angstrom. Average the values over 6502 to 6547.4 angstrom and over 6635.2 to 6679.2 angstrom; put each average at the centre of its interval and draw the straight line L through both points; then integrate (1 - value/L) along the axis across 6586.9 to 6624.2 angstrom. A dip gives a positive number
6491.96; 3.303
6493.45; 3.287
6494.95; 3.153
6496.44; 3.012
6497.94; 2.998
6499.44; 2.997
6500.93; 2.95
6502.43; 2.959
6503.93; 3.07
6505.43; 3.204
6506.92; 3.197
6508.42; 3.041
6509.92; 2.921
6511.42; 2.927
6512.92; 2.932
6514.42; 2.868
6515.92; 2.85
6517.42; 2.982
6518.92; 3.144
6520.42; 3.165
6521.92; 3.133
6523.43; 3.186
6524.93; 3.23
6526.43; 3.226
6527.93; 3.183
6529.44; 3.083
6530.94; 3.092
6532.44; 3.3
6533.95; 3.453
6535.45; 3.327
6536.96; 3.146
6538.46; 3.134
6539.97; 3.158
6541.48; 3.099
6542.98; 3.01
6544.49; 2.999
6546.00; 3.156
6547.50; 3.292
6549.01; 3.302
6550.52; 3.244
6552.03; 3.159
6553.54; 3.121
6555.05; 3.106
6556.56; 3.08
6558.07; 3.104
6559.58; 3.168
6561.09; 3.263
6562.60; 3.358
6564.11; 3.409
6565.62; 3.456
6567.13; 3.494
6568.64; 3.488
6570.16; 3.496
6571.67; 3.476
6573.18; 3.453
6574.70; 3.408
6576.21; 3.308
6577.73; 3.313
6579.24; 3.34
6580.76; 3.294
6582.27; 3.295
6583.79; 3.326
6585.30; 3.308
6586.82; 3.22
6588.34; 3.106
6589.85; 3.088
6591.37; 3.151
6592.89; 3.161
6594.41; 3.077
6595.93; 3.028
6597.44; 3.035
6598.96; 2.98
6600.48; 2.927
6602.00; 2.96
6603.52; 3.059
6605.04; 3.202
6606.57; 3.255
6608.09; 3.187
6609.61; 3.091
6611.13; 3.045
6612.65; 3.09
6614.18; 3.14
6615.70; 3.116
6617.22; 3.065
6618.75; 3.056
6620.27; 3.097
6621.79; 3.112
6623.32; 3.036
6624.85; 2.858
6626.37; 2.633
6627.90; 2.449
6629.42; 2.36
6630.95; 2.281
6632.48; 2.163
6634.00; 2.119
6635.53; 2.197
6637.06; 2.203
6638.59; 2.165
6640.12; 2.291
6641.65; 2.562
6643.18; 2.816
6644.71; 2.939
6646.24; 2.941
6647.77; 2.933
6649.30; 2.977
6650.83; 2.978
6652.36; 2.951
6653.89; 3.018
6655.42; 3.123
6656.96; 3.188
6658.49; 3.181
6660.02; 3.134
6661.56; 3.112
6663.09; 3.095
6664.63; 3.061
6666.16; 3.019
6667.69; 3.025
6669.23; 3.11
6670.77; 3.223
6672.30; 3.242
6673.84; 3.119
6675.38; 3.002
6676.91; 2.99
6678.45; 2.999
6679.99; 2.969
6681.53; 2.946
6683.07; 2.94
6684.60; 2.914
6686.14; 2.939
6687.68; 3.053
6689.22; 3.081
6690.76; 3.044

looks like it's -1.1 angstrom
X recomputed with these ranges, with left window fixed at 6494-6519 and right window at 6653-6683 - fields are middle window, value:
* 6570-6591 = -1.85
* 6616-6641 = 3.95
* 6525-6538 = -0.88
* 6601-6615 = -0.27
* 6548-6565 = -1.02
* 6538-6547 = -0.21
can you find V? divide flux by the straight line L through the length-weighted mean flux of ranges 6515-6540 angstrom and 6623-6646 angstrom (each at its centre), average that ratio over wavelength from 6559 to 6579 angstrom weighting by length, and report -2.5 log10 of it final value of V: -0.17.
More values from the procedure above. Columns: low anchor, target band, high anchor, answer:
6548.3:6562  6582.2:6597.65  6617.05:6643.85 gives -0.10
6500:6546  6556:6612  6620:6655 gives -0.13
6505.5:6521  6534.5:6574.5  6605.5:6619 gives -0.07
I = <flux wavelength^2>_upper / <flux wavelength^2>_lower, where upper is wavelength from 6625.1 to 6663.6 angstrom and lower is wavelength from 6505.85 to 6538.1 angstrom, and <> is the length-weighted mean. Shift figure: 0.9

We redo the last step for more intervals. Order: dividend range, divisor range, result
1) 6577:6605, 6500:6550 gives 1.03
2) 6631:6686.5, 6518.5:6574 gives 0.92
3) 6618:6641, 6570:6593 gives 0.78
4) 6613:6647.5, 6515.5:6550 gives 0.87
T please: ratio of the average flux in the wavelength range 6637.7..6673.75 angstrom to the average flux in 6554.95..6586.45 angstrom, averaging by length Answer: 0.9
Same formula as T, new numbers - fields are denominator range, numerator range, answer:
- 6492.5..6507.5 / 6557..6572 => 1.09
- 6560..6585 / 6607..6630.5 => 0.87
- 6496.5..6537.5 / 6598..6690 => 0.94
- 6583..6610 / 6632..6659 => 0.87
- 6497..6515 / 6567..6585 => 1.13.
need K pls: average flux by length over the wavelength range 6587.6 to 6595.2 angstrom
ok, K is 3.12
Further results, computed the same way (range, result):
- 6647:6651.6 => 2.97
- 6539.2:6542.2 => 3.12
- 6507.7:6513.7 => 2.95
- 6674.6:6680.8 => 2.99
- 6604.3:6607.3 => 3.22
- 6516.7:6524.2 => 3.12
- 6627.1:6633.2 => 2.31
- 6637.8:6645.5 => 2.55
